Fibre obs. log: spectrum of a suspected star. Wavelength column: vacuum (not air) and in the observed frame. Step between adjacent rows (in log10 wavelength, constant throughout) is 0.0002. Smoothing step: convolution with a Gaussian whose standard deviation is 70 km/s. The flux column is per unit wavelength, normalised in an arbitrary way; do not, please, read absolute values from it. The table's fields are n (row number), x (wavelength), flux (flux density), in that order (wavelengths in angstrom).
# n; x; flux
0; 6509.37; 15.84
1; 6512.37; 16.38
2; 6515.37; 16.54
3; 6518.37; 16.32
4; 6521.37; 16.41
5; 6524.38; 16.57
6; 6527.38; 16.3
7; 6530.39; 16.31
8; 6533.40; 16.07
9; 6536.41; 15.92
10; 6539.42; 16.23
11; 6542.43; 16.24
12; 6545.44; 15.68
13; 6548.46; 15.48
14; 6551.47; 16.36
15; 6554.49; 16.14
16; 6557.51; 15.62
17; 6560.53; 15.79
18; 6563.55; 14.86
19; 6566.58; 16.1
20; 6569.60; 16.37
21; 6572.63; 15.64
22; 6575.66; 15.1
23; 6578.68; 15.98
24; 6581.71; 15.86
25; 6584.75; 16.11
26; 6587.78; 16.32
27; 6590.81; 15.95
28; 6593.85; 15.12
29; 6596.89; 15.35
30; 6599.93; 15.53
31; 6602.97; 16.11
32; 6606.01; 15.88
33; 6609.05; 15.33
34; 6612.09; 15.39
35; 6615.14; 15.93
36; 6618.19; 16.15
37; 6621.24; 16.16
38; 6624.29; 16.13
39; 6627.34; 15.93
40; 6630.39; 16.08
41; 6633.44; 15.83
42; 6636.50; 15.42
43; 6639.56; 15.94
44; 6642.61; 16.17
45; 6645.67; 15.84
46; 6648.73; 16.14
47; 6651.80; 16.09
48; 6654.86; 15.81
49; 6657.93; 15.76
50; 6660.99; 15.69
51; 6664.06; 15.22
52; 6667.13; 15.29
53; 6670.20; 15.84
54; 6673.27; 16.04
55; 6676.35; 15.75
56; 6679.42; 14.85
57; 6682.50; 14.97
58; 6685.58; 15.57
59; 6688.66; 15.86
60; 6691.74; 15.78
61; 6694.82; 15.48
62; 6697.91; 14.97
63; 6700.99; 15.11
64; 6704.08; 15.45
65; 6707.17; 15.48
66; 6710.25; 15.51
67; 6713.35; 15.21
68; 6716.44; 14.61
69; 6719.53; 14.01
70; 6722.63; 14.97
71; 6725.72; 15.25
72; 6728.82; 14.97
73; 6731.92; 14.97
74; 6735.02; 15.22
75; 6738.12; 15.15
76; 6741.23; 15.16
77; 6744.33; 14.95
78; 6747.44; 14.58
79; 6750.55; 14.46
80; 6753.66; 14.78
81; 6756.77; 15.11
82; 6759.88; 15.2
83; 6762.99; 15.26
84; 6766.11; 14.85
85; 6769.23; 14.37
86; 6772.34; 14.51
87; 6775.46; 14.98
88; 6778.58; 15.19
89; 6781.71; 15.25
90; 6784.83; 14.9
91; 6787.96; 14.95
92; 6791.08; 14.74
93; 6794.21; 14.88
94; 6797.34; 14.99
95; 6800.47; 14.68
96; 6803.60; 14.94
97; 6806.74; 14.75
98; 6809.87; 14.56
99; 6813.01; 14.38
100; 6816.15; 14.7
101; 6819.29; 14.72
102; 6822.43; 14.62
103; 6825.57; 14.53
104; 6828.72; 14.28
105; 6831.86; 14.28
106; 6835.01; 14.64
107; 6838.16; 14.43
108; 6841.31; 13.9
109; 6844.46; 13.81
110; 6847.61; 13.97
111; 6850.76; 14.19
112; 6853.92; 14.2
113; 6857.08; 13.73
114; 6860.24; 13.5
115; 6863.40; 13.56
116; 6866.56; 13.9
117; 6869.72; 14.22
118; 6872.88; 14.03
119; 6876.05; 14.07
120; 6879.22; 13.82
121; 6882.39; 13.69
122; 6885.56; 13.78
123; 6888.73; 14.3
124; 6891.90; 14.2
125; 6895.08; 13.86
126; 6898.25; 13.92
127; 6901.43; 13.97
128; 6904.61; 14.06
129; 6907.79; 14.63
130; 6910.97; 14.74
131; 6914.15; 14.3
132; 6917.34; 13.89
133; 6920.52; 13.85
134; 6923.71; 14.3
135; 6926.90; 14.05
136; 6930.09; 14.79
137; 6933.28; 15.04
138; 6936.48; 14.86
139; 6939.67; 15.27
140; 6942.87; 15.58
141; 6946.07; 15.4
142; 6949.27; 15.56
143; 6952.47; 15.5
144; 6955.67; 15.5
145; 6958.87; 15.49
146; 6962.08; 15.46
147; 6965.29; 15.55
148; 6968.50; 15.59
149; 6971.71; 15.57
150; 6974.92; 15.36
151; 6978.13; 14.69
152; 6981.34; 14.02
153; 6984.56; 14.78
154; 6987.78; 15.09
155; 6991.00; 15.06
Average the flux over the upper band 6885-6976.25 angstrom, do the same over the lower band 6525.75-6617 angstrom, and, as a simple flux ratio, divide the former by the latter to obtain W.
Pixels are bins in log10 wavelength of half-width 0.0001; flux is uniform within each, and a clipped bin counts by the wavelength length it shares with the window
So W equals 0.93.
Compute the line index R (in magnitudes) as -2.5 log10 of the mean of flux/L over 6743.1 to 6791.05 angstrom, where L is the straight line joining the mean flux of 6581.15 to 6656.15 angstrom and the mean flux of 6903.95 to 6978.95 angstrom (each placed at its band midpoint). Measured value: 0.04 mag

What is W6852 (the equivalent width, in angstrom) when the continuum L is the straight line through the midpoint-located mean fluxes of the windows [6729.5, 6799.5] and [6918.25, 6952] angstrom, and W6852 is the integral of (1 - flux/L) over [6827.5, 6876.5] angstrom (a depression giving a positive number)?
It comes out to 2.82 angstrom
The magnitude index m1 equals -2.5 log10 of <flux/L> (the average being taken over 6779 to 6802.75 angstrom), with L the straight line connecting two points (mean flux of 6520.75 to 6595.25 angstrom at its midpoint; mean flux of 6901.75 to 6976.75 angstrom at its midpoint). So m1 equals 0.03 mag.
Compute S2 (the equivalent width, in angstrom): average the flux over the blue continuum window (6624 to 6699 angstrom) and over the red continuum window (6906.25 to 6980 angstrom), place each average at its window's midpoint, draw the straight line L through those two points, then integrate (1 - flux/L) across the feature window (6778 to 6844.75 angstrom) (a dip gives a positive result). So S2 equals 2.9 angstrom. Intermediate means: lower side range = 15.7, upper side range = 15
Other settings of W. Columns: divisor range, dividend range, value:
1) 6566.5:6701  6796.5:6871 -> 0.91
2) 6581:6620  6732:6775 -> 0.94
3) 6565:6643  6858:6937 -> 0.89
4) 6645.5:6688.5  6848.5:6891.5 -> 0.89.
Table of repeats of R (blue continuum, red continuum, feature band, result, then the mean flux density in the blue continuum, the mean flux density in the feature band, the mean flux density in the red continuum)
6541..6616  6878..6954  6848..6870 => 0.06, 15.8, 13.9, 14.5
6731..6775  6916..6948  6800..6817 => 0.01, 14.9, 14.7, 14.7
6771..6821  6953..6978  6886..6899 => 0.08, 14.8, 14.1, 15.5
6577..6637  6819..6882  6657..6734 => -0.01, 15.8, 15.3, 14.1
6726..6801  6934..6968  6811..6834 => 0.04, 14.9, 14.5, 15.4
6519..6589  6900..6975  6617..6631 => -0.02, 16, 16.1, 14.9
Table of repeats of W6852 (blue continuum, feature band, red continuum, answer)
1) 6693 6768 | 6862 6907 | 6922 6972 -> 3.5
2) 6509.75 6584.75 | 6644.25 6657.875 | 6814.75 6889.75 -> -0.5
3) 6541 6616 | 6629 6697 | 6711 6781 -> -1.6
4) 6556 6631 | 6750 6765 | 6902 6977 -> 0.4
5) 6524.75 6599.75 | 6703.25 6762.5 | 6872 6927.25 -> -0.1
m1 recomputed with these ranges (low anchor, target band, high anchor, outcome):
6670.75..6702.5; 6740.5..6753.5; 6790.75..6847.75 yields 0.02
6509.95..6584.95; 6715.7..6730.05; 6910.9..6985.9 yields 0.06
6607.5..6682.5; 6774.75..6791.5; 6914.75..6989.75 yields 0.03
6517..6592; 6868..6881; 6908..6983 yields 0.08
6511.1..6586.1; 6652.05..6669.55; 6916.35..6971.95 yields 0.01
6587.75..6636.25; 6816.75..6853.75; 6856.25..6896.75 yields -0.01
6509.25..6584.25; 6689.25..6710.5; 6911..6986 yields 0.01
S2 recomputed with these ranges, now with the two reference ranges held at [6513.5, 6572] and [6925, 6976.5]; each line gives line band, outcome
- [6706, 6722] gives 0.80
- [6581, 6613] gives 0.47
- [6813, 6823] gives 0.58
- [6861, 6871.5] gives 1.07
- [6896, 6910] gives 1.10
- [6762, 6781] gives 0.92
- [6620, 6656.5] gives -0.18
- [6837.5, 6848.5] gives 1.06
